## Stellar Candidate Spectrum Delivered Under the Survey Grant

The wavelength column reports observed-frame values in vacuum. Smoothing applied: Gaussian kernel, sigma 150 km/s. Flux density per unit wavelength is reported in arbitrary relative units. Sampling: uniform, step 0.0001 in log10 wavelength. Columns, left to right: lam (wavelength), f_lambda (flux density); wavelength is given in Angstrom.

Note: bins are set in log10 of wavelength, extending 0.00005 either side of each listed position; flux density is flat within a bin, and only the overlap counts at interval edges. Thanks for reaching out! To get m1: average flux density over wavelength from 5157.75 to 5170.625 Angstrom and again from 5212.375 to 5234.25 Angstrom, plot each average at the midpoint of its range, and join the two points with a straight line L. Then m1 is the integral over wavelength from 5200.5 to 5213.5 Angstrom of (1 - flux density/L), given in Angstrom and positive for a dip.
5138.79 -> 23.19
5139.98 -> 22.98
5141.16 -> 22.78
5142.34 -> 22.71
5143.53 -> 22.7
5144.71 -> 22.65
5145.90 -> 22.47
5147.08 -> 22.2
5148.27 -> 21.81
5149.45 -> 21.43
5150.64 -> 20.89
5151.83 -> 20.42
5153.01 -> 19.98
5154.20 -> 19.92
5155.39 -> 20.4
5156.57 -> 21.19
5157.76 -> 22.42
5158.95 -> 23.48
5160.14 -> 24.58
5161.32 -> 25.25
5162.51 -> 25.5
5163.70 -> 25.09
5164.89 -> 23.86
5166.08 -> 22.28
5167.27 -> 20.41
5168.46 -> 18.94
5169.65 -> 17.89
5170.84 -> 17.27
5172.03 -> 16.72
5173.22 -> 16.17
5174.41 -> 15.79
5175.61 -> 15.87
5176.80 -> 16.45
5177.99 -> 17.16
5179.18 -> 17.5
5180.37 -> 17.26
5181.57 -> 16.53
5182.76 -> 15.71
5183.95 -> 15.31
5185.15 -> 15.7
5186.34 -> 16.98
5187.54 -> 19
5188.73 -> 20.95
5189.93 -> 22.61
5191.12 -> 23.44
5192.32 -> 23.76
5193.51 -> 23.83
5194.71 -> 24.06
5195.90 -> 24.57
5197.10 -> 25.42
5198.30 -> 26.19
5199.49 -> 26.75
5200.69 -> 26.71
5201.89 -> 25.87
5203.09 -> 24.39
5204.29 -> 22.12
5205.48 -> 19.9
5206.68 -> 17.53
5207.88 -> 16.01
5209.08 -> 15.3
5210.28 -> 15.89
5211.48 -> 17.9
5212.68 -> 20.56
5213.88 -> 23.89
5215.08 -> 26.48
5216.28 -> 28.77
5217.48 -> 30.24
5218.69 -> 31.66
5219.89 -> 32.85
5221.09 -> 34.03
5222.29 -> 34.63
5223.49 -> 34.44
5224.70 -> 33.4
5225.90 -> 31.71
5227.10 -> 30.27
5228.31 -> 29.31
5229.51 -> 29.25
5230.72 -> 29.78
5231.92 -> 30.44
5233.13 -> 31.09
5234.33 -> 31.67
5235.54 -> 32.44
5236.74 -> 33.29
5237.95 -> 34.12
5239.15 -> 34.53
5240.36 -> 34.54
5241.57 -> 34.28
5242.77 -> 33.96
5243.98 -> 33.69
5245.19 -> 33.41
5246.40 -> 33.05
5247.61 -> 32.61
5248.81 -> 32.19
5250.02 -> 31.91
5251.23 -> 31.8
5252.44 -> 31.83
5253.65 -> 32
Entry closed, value 3.7 Angstrom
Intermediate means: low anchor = 22.6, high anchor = 30.3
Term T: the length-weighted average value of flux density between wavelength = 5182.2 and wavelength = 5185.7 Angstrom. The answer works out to 15.6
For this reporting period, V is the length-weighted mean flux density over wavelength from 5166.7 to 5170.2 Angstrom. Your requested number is 19.1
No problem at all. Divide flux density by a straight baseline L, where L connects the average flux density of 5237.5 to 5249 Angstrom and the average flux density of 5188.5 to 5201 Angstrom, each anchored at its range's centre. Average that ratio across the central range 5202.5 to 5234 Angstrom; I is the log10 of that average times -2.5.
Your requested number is 0.10 mag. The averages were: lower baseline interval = 24.4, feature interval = 26.7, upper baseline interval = 33.7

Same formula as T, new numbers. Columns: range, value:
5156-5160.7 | 22.9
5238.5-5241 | 34.5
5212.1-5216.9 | 25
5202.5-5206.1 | 22.1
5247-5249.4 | 32.5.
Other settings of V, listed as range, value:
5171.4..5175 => 16.3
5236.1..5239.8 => 34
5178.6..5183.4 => 16.7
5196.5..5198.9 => 25.8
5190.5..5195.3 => 23.8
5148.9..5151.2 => 21.1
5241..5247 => 33.7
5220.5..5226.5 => 33.7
